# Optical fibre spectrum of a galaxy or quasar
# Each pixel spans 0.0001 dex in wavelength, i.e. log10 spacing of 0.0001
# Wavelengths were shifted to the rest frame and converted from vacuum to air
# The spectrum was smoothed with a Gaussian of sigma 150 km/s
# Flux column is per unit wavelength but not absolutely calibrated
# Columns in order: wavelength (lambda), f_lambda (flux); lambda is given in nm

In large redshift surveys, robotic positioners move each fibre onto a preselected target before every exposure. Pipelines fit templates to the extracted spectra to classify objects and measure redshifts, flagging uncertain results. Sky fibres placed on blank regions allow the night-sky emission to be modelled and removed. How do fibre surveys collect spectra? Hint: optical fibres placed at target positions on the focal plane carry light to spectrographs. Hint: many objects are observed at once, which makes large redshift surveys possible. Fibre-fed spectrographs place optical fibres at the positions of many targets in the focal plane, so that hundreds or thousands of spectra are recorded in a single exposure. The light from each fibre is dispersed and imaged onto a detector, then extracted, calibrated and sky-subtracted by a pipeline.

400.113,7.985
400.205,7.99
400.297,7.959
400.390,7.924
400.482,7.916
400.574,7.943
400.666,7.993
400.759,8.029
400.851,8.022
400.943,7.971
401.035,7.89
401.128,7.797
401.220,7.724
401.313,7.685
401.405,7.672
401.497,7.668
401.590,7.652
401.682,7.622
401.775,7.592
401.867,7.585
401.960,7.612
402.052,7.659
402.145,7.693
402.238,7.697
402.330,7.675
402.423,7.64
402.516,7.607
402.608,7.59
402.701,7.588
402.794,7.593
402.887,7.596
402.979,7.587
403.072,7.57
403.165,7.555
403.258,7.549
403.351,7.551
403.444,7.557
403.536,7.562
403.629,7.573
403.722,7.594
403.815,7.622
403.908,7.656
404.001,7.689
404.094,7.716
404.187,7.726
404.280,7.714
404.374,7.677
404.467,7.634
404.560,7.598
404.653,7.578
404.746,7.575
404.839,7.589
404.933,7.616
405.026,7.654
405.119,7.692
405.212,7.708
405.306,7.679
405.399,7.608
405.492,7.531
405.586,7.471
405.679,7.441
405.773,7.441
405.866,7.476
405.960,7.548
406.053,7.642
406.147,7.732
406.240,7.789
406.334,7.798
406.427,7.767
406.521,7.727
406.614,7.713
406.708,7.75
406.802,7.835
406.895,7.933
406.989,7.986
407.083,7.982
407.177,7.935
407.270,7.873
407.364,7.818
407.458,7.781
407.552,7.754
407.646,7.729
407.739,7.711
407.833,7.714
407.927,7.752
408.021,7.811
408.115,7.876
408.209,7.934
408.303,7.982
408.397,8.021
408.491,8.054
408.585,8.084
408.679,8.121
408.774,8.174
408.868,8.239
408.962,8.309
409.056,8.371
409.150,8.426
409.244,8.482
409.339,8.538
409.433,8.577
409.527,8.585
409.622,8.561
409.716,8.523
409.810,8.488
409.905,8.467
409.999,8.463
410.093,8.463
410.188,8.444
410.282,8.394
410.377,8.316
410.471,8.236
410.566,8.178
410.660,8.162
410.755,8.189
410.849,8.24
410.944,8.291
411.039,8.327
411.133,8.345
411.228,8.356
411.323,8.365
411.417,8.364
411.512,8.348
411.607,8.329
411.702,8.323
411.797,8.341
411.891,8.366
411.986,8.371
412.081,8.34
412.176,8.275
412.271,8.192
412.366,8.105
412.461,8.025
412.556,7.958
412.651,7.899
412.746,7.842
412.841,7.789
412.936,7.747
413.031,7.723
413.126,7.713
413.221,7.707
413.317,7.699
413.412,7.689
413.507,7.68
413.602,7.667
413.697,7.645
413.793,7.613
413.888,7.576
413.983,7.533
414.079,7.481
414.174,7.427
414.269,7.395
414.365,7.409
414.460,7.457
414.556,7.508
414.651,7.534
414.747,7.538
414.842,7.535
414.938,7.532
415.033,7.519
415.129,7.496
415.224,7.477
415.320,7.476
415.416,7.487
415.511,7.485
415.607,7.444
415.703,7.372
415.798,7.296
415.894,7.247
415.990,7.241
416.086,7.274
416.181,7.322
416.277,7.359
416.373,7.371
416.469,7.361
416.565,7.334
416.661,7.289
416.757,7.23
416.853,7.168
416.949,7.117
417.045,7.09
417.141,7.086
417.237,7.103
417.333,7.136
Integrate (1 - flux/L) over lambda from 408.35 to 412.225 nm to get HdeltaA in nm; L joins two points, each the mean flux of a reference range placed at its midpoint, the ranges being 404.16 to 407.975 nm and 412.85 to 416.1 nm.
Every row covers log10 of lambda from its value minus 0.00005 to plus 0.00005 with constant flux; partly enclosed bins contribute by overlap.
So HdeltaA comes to -0.37 nm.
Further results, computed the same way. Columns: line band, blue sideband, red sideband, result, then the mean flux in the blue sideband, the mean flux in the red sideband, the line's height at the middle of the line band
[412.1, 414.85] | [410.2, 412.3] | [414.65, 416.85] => 0.05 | 8.31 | 7.39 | 7.85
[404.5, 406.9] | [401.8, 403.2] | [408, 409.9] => 0.09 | 7.62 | 8.27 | 7.94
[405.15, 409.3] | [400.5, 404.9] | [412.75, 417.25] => -0.14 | 7.67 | 7.46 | 7.59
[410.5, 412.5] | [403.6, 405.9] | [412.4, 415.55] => -0.17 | 7.61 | 7.62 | 7.62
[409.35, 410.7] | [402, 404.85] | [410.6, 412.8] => -0.05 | 7.62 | 8.23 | 8.11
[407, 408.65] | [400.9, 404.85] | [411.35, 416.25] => -0.04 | 7.64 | 7.72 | 7.68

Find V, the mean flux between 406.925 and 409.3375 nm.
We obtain 8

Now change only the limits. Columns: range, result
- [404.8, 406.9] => 7.65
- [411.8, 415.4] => 7.73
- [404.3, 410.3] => 7.93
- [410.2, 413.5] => 8.13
